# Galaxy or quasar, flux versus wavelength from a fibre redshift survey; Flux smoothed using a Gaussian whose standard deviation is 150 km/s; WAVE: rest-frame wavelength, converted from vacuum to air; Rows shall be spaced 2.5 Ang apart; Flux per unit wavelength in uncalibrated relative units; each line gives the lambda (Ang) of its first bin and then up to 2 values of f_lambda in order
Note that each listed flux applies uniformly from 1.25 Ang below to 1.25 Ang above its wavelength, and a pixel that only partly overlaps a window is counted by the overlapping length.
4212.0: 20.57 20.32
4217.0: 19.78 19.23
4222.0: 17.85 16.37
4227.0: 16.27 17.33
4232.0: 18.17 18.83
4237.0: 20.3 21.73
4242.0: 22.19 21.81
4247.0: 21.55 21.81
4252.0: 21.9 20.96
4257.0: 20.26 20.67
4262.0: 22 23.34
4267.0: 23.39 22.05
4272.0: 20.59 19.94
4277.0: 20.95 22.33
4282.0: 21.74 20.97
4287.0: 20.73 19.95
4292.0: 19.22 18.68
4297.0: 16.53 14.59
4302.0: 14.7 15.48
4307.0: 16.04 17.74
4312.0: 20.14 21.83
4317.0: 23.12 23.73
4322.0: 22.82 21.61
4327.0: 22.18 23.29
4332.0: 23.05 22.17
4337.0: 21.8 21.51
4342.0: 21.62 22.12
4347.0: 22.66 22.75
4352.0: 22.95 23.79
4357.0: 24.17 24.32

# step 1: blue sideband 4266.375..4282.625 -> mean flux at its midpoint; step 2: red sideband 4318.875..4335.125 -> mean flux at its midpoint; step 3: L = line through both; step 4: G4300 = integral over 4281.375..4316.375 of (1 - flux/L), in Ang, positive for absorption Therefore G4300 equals 5.6 Ang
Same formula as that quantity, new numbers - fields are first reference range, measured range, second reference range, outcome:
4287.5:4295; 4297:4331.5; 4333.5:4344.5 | 1.5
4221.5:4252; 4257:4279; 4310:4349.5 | -1.1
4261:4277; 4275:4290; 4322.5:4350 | 0.5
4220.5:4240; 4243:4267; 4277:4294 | -2.9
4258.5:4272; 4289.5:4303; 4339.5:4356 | 3.2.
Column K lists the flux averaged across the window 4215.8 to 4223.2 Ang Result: 19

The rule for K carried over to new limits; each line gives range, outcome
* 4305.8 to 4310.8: 16.9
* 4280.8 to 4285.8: 21.3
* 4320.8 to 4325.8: 22.2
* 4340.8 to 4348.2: 22.1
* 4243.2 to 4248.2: 21.7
